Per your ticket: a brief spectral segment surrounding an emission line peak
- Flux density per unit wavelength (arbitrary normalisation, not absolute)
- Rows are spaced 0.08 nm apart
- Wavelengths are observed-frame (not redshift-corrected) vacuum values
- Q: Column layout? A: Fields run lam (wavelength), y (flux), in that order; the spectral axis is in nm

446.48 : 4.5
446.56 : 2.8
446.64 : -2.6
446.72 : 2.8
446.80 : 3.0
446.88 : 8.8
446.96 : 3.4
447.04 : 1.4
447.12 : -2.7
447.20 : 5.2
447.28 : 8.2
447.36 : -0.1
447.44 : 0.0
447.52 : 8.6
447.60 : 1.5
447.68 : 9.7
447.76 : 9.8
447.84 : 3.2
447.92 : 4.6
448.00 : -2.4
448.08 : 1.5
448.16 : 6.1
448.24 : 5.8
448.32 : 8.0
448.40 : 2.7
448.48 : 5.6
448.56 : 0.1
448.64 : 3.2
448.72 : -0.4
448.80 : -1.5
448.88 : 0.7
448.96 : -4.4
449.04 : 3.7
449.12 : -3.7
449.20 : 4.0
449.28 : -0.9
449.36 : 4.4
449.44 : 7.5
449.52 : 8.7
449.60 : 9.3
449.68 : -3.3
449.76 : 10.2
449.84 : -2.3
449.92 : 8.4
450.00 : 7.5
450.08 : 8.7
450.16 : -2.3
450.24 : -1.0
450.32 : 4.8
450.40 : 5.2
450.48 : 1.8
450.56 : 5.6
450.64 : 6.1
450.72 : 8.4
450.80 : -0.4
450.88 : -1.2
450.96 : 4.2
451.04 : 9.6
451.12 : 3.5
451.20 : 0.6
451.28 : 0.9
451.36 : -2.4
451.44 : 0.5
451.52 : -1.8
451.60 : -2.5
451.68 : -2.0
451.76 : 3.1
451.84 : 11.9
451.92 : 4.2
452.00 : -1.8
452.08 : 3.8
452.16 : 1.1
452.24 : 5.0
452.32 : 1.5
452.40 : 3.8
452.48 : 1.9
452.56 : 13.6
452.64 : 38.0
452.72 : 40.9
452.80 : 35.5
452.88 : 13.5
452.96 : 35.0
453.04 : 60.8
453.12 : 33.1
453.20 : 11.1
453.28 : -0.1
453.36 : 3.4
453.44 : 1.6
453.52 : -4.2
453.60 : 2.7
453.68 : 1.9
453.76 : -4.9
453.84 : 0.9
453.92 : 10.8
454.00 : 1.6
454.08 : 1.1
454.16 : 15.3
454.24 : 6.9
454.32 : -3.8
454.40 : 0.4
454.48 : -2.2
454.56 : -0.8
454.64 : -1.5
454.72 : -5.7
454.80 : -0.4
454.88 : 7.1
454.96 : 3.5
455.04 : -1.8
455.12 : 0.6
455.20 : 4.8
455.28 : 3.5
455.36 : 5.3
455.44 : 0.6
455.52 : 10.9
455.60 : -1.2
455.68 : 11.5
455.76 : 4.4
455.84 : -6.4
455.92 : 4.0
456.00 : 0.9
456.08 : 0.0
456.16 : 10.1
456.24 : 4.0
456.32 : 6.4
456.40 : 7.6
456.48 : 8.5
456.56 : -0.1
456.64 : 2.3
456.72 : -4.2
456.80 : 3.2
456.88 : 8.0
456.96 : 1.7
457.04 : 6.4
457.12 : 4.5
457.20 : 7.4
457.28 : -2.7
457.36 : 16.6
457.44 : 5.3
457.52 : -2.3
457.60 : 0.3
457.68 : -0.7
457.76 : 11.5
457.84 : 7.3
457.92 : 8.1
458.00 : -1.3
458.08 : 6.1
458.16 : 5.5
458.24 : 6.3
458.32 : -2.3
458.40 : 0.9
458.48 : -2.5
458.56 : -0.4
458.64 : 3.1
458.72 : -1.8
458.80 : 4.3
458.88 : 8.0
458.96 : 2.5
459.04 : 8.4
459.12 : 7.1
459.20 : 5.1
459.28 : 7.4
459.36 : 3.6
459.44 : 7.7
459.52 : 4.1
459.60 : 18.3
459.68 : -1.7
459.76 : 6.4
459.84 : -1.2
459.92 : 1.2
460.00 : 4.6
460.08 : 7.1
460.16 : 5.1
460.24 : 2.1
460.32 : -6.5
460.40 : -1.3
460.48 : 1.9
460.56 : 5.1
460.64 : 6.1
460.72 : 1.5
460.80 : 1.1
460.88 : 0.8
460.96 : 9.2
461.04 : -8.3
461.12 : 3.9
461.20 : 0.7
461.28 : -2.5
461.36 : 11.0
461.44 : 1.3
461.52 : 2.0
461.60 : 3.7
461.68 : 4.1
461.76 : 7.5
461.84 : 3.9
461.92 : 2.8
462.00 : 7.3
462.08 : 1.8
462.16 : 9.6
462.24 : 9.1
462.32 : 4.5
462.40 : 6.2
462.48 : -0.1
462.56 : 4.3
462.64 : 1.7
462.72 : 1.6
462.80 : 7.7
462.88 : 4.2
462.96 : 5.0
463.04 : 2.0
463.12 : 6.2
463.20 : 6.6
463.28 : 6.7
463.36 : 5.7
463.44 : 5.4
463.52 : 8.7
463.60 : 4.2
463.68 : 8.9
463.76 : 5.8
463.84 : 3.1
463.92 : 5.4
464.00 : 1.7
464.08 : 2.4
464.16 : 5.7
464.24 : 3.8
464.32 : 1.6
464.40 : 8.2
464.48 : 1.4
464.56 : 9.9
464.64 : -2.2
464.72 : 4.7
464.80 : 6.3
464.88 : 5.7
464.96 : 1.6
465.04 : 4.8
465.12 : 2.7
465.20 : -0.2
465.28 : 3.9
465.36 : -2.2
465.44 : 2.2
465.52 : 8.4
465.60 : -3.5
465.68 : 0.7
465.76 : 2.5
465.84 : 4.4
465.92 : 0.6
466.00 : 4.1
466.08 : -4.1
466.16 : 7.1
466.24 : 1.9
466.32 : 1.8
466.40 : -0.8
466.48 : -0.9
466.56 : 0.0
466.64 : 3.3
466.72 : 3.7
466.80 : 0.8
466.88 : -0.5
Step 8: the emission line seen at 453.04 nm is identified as [O II]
